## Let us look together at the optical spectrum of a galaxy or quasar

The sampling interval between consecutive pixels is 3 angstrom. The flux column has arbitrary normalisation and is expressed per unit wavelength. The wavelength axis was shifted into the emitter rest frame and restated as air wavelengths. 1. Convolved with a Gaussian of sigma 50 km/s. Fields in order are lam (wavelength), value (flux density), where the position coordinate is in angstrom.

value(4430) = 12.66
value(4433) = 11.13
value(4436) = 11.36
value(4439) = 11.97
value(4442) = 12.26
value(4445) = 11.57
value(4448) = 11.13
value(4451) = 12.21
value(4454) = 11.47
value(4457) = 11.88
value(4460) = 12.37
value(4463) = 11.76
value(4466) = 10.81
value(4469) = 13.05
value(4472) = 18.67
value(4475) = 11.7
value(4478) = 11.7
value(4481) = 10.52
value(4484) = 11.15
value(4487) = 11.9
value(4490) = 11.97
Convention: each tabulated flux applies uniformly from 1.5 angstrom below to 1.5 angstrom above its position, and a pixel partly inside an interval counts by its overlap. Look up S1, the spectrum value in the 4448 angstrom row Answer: 11.13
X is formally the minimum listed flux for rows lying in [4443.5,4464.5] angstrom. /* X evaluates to 11.13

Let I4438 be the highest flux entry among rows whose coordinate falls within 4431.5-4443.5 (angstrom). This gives 12.26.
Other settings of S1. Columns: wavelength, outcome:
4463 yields 11.76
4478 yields 11.7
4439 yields 11.97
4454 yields 11.47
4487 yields 11.9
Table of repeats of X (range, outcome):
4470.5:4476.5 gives 11.7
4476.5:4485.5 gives 10.52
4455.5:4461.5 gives 11.88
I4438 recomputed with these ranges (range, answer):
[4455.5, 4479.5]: 18.67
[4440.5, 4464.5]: 12.37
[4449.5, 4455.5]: 12.21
